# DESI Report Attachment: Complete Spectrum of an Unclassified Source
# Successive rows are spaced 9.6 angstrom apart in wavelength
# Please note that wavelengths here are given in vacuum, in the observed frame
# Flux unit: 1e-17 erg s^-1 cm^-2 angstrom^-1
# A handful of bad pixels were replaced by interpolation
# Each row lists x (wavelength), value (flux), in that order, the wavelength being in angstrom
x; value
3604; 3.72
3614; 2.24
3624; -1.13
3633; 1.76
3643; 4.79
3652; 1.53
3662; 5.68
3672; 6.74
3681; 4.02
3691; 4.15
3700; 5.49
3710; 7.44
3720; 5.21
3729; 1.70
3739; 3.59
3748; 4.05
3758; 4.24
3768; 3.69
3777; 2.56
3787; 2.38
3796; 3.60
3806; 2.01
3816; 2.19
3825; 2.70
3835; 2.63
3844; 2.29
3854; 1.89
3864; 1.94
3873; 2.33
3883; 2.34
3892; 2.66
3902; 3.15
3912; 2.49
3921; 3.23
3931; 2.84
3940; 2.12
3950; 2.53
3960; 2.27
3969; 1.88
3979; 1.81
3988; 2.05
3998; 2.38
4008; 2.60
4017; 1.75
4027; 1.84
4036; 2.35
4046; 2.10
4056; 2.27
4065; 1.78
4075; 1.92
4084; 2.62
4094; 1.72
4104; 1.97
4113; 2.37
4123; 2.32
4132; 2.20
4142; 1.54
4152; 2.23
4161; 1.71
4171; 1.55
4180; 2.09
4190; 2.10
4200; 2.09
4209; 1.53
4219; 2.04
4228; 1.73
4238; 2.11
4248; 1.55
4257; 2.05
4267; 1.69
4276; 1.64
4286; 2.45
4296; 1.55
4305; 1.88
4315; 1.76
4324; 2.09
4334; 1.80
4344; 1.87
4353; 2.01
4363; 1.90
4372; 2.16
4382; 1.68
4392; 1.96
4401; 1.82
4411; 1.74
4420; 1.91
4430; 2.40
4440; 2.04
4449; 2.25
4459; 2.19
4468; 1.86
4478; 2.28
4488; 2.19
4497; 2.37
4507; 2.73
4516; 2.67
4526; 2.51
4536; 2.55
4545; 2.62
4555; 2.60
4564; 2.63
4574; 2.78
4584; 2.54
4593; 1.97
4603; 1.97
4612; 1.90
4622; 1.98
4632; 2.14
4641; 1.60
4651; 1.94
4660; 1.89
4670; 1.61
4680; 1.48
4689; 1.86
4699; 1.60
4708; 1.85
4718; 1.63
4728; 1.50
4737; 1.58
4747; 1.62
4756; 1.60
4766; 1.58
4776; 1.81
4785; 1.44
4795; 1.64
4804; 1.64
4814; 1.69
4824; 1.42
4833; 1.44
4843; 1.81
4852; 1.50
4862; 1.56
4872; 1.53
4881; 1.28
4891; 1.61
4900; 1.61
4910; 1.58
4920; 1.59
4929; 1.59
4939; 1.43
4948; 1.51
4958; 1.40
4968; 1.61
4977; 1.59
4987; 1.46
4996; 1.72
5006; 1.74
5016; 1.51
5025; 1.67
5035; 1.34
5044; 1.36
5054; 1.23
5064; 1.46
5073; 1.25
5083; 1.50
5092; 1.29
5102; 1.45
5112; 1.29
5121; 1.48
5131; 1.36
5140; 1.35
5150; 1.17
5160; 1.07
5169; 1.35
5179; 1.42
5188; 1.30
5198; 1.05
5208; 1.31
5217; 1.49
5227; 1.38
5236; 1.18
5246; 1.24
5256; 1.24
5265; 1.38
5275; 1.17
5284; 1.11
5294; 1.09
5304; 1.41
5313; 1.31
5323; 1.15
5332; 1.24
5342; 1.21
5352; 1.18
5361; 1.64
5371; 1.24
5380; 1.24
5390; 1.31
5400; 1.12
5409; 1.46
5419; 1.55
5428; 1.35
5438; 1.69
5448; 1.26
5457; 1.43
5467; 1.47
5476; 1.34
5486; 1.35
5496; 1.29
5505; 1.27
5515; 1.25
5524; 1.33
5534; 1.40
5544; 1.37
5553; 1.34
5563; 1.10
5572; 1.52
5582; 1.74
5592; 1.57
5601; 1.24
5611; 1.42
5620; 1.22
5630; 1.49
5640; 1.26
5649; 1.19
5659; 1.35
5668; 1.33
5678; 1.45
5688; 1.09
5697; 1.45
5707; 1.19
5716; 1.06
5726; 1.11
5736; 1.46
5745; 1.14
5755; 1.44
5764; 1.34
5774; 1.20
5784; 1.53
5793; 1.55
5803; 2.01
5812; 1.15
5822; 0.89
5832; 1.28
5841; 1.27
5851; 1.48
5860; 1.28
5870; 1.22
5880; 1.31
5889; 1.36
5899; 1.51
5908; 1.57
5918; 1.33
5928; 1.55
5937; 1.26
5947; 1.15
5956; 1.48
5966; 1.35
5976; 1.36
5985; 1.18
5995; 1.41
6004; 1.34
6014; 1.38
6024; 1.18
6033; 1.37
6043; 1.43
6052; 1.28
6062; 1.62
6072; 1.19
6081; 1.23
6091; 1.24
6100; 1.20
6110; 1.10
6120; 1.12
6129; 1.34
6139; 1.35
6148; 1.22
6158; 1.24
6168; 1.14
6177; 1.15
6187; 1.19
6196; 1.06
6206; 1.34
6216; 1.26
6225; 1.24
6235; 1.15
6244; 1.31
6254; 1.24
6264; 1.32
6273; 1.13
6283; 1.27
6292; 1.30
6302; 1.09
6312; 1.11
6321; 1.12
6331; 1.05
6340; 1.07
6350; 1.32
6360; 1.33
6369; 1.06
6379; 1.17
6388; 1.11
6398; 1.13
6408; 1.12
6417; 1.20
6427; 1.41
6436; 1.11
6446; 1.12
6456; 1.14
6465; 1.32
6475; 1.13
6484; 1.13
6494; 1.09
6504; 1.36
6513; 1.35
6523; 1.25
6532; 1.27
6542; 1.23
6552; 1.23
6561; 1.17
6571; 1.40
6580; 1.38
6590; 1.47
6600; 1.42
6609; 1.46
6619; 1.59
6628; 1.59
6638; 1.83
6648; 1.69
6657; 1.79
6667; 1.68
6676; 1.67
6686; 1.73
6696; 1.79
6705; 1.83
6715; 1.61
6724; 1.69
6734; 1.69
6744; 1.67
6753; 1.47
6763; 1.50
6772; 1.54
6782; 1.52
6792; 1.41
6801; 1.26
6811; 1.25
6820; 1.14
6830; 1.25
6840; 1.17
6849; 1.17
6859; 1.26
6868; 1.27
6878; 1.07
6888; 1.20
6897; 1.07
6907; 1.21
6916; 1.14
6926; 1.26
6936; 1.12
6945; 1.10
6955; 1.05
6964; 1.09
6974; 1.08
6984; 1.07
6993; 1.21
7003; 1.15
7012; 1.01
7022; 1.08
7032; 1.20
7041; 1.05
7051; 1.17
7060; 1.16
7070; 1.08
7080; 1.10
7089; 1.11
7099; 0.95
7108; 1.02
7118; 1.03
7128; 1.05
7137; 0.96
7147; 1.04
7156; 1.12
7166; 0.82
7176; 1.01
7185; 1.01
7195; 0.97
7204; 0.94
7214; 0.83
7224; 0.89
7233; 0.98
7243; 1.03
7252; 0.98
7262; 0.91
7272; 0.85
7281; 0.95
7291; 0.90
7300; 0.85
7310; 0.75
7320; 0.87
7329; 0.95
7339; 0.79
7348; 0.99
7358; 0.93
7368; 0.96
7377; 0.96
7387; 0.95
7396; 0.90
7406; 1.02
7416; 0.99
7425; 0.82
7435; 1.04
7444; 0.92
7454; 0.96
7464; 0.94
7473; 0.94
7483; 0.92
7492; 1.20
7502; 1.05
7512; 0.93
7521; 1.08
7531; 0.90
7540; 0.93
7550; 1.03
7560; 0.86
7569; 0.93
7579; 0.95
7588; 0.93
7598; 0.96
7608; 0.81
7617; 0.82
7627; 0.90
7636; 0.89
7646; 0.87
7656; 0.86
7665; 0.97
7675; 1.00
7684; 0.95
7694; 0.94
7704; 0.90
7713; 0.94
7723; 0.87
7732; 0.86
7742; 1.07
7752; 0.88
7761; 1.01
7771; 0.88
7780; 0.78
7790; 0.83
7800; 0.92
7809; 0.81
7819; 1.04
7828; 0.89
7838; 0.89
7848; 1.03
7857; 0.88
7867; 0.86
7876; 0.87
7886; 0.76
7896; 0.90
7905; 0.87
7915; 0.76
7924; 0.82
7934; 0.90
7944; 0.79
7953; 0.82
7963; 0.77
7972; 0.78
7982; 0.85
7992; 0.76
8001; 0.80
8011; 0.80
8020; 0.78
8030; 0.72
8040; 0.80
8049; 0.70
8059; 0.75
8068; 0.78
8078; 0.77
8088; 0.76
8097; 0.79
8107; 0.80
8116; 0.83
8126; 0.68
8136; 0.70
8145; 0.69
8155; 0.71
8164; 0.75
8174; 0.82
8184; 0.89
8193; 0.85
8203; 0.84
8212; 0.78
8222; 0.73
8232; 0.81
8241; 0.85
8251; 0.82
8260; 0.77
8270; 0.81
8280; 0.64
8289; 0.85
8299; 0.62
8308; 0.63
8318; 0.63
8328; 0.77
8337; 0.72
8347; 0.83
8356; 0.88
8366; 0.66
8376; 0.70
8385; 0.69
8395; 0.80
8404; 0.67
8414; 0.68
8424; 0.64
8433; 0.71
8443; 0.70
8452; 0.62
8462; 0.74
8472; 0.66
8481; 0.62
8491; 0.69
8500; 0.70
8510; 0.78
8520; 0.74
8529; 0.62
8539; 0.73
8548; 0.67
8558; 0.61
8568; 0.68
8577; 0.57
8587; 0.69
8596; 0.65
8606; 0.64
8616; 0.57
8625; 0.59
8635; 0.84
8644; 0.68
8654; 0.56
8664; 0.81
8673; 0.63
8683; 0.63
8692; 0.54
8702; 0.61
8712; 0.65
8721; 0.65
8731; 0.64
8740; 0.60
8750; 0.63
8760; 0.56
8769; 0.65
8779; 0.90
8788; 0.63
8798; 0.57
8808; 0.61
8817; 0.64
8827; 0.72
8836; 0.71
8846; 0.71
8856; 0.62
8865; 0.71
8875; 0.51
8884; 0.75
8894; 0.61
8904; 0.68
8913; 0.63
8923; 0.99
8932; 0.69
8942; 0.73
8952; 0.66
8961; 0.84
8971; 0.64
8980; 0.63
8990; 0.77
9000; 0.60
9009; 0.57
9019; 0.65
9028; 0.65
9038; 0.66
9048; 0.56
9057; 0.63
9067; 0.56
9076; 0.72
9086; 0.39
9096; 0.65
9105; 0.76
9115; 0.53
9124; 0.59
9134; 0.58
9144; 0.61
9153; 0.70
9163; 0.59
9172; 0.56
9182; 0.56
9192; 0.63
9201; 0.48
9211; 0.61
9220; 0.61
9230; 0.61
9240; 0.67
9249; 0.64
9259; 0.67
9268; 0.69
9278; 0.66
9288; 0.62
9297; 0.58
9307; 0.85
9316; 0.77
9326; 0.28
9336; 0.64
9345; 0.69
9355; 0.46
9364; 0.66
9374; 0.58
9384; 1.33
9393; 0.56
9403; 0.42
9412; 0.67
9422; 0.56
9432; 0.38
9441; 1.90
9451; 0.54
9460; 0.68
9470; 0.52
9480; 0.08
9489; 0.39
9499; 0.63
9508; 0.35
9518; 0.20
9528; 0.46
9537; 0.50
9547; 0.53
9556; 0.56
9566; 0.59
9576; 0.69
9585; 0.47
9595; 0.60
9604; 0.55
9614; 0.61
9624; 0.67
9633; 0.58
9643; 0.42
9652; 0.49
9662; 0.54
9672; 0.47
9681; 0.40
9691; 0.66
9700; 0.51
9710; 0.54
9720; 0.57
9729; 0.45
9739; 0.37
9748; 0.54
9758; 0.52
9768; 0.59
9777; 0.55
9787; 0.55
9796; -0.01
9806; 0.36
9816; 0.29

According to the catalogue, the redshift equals 1.393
